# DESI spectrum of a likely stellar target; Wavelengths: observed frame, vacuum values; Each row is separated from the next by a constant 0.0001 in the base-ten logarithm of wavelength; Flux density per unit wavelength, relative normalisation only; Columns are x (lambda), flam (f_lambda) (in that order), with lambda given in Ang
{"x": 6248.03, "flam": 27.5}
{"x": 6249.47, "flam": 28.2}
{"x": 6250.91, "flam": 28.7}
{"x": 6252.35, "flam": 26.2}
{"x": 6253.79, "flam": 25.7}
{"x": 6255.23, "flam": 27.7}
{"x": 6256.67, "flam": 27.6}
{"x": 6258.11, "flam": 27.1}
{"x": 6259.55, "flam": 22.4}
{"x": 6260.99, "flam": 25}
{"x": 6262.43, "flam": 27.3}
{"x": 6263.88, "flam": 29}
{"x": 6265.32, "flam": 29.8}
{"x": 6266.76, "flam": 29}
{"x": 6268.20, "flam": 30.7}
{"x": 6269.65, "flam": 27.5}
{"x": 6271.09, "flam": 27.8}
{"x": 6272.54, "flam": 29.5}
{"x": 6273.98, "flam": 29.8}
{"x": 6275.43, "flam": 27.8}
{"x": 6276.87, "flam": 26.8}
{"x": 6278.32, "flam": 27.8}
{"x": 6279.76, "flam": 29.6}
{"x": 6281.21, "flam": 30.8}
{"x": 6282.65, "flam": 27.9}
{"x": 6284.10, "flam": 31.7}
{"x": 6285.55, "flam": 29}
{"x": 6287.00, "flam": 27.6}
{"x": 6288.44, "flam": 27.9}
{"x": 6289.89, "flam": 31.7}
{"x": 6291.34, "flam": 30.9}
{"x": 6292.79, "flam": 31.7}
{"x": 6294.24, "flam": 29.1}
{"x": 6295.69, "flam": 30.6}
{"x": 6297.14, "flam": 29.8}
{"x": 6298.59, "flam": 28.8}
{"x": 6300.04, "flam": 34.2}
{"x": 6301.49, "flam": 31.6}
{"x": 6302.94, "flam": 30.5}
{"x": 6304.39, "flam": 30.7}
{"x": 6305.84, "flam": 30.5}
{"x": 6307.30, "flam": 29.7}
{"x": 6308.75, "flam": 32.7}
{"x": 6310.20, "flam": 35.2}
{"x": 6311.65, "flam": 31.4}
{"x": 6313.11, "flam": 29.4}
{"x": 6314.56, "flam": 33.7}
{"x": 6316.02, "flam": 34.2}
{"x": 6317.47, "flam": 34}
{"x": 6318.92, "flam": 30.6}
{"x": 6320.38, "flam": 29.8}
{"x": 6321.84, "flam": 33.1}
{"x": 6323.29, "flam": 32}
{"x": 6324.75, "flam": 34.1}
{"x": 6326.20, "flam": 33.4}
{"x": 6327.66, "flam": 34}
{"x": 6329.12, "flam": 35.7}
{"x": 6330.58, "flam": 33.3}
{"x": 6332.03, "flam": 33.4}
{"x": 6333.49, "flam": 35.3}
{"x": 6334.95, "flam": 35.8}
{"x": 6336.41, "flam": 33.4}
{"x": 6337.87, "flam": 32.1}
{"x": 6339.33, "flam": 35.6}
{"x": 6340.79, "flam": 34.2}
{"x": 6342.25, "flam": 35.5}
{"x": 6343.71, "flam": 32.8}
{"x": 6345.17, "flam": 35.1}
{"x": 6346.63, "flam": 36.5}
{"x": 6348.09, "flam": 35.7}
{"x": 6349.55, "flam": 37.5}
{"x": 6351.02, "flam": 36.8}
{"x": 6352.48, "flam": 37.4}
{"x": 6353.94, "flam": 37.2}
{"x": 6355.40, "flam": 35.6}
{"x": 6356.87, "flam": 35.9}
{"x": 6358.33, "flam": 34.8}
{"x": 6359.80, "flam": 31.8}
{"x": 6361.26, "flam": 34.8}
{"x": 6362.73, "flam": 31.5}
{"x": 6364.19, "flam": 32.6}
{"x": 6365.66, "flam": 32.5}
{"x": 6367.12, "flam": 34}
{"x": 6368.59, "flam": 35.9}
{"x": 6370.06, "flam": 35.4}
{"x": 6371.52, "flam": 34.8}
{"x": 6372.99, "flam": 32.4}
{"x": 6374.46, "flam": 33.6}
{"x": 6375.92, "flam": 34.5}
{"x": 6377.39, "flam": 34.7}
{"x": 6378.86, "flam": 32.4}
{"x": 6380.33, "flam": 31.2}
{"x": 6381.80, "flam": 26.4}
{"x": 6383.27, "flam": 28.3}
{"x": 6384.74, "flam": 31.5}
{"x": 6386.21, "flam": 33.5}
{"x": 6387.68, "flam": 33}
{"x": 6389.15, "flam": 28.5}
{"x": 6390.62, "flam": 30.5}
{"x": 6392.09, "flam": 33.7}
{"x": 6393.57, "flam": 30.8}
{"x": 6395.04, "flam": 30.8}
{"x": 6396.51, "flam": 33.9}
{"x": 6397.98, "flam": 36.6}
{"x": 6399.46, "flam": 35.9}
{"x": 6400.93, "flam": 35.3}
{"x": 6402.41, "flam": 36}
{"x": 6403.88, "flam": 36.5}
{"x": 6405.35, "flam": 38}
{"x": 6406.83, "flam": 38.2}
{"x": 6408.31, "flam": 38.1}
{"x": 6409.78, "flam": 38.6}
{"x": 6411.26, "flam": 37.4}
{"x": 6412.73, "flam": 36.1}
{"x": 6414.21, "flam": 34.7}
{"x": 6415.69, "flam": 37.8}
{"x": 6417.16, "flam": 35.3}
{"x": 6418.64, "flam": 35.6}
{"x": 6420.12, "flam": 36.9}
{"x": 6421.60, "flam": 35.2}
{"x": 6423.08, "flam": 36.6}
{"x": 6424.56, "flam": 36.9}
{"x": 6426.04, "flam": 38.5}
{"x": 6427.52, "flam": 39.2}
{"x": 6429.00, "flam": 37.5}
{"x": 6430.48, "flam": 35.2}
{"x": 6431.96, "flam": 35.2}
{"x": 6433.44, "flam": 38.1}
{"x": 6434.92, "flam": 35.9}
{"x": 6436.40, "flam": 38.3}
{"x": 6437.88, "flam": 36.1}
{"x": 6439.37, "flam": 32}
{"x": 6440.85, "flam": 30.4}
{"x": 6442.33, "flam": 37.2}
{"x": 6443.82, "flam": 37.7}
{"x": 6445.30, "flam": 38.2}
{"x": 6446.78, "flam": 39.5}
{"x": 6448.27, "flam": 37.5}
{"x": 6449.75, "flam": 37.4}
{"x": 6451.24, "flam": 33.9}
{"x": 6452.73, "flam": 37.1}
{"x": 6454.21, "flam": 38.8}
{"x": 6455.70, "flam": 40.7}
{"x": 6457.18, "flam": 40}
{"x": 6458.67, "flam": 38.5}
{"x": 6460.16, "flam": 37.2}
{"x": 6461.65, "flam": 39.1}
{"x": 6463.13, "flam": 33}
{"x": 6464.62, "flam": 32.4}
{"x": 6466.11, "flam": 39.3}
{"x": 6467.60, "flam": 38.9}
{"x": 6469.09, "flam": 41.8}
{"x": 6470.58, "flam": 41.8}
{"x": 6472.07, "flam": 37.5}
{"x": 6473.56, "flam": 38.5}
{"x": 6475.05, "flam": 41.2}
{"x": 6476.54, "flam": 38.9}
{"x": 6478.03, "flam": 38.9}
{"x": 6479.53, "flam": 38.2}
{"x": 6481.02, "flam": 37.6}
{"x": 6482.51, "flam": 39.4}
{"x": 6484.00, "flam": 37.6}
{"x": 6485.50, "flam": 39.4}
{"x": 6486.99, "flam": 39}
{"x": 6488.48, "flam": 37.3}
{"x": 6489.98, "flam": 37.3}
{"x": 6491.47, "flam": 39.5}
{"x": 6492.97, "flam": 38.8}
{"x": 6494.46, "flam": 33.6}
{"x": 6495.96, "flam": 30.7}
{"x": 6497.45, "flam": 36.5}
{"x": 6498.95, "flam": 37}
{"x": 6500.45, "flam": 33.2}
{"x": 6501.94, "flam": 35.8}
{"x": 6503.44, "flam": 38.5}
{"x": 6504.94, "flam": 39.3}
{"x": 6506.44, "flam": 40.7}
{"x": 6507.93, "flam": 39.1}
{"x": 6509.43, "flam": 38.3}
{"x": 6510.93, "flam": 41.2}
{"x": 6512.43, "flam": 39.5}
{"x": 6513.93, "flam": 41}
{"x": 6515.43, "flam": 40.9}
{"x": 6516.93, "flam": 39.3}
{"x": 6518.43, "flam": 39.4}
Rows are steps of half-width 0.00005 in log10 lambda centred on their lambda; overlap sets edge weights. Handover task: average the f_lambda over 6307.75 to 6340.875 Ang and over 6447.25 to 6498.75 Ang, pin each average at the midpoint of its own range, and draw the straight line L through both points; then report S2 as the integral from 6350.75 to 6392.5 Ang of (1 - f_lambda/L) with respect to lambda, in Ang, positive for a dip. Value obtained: 1.77 Ang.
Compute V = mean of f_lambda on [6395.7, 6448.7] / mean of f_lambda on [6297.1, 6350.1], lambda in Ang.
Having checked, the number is 1.1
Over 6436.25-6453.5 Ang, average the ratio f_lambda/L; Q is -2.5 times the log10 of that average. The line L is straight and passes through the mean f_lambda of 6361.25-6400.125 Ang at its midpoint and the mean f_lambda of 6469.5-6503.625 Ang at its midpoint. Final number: -0.01 mag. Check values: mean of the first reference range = 32.7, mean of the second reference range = 37.7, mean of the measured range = 36.2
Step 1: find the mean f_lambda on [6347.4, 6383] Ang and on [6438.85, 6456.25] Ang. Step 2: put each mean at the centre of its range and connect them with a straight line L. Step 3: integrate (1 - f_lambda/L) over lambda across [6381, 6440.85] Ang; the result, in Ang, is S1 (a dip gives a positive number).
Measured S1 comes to 0.9 Ang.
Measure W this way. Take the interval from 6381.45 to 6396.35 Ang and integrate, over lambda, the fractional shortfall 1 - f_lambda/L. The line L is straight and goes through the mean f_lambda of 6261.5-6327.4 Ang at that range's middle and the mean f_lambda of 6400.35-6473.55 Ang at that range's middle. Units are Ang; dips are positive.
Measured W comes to 1.7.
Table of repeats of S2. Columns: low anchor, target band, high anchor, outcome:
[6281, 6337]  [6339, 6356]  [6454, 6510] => -1.37 Ang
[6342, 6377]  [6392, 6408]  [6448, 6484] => 0.40 Ang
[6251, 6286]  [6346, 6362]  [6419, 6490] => -1.67 Ang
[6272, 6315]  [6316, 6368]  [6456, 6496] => -3.01 Ang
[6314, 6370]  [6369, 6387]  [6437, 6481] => 1.45 Ang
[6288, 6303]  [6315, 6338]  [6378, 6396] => -1.99 Ang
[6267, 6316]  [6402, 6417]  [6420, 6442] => -0.80 Ang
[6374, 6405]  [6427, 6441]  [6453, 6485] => 0.01 Ang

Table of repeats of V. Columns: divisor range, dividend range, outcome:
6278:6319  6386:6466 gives 1.17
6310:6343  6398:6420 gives 1.10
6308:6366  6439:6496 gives 1.11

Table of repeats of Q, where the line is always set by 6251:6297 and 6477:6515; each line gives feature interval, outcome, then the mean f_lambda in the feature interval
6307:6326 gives -0.073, 32.4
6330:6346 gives -0.101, 34.3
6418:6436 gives -0.054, 36.8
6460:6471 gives -0.036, 37.9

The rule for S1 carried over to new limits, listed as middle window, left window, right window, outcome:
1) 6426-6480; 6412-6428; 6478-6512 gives -0.7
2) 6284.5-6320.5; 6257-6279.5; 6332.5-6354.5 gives 0.3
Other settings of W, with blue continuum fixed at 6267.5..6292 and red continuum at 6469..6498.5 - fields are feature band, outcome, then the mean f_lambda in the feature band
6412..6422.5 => -0.2 Ang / 35.9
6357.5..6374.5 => -0.4 Ang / 33.7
